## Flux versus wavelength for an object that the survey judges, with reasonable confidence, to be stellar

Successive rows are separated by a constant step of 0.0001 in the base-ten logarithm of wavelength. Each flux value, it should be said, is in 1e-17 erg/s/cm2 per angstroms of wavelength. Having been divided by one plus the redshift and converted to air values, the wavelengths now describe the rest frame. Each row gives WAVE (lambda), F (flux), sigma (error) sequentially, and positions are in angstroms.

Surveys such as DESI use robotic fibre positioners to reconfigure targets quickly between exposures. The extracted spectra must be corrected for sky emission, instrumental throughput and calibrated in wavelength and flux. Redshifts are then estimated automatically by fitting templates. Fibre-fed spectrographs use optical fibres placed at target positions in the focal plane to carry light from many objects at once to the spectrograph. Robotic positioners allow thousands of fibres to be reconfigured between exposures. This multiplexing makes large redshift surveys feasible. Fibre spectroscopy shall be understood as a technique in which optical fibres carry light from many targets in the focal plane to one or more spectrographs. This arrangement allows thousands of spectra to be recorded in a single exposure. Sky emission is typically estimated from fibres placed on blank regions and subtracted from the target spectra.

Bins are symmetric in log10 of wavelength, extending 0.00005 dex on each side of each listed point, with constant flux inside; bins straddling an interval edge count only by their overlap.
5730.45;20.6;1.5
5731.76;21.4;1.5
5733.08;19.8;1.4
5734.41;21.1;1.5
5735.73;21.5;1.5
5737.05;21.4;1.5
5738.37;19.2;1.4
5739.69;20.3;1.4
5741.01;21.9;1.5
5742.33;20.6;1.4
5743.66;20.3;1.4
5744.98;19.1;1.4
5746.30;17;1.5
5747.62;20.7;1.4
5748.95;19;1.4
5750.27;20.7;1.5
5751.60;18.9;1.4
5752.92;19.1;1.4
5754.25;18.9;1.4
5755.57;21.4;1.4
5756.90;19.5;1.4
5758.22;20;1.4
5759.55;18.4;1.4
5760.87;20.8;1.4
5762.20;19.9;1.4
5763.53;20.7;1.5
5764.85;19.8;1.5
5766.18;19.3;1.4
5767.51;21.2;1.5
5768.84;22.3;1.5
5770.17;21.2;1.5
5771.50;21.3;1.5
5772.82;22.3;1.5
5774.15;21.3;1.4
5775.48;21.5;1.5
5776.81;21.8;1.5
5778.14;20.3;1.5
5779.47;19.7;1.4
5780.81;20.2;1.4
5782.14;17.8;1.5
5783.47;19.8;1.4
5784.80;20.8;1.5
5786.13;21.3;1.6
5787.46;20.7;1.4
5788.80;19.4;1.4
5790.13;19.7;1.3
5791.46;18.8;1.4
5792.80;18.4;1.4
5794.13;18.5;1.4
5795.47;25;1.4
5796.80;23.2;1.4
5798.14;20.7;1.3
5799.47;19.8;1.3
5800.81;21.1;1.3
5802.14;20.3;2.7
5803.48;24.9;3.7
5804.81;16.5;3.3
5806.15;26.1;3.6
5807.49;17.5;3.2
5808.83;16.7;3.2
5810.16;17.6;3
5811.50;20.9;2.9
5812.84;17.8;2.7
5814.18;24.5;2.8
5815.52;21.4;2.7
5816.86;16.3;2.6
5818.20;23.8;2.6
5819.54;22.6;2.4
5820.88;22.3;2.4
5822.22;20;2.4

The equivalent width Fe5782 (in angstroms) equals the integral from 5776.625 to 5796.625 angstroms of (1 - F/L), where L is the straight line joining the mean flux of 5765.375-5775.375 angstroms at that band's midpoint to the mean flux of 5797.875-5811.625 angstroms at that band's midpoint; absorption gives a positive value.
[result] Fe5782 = 0.5 angstroms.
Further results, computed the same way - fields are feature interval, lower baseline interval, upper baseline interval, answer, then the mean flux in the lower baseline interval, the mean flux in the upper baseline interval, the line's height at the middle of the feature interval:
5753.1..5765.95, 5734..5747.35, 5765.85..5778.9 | 0.61 angstroms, 20.3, 21.3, 20.9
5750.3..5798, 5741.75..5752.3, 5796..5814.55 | -0.96 angstroms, 19.5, 20.5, 20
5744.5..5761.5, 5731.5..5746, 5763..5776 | 1.04 angstroms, 20.5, 21.1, 20.8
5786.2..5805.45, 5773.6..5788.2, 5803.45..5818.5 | -0.27 angstroms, 20.5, 20.1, 20.3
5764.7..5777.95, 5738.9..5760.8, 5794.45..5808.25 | -0.50 angstroms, 19.8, 21.4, 20.4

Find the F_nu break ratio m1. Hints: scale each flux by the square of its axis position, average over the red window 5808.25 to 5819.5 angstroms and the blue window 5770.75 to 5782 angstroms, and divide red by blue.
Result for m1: 0.97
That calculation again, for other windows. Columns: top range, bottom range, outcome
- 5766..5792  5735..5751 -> 1.03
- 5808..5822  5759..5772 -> 1.01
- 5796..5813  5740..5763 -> 1.05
